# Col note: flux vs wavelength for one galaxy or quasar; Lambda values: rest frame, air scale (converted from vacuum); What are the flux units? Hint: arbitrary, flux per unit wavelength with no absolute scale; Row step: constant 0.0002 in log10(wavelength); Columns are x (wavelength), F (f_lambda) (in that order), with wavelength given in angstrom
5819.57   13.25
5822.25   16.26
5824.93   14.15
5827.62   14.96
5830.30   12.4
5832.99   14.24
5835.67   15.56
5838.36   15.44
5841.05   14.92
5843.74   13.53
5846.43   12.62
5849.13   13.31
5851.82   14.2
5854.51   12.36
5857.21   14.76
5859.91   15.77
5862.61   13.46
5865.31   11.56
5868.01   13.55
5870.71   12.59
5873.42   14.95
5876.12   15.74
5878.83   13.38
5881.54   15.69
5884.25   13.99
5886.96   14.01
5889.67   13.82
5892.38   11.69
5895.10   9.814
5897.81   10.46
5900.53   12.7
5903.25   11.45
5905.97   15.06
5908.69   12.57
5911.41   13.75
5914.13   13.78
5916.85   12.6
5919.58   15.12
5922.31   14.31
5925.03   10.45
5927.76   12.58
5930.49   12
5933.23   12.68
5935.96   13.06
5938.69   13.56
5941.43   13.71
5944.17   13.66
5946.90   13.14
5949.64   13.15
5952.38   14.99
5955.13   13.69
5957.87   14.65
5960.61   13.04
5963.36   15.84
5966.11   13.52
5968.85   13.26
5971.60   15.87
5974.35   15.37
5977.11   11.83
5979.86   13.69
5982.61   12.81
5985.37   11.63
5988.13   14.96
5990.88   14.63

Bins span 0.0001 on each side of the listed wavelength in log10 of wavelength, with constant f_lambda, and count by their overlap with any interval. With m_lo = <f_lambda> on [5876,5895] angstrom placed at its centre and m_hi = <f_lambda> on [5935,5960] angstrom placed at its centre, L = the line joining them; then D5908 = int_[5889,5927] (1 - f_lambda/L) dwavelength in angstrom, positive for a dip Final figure 2.8 angstrom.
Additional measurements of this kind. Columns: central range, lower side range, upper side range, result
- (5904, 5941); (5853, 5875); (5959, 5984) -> 1.7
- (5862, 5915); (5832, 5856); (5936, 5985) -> 2.8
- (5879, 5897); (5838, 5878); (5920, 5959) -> 0.7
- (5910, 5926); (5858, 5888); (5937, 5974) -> 0.7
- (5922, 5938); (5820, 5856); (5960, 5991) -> 1.7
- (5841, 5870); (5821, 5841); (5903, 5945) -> 1.5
